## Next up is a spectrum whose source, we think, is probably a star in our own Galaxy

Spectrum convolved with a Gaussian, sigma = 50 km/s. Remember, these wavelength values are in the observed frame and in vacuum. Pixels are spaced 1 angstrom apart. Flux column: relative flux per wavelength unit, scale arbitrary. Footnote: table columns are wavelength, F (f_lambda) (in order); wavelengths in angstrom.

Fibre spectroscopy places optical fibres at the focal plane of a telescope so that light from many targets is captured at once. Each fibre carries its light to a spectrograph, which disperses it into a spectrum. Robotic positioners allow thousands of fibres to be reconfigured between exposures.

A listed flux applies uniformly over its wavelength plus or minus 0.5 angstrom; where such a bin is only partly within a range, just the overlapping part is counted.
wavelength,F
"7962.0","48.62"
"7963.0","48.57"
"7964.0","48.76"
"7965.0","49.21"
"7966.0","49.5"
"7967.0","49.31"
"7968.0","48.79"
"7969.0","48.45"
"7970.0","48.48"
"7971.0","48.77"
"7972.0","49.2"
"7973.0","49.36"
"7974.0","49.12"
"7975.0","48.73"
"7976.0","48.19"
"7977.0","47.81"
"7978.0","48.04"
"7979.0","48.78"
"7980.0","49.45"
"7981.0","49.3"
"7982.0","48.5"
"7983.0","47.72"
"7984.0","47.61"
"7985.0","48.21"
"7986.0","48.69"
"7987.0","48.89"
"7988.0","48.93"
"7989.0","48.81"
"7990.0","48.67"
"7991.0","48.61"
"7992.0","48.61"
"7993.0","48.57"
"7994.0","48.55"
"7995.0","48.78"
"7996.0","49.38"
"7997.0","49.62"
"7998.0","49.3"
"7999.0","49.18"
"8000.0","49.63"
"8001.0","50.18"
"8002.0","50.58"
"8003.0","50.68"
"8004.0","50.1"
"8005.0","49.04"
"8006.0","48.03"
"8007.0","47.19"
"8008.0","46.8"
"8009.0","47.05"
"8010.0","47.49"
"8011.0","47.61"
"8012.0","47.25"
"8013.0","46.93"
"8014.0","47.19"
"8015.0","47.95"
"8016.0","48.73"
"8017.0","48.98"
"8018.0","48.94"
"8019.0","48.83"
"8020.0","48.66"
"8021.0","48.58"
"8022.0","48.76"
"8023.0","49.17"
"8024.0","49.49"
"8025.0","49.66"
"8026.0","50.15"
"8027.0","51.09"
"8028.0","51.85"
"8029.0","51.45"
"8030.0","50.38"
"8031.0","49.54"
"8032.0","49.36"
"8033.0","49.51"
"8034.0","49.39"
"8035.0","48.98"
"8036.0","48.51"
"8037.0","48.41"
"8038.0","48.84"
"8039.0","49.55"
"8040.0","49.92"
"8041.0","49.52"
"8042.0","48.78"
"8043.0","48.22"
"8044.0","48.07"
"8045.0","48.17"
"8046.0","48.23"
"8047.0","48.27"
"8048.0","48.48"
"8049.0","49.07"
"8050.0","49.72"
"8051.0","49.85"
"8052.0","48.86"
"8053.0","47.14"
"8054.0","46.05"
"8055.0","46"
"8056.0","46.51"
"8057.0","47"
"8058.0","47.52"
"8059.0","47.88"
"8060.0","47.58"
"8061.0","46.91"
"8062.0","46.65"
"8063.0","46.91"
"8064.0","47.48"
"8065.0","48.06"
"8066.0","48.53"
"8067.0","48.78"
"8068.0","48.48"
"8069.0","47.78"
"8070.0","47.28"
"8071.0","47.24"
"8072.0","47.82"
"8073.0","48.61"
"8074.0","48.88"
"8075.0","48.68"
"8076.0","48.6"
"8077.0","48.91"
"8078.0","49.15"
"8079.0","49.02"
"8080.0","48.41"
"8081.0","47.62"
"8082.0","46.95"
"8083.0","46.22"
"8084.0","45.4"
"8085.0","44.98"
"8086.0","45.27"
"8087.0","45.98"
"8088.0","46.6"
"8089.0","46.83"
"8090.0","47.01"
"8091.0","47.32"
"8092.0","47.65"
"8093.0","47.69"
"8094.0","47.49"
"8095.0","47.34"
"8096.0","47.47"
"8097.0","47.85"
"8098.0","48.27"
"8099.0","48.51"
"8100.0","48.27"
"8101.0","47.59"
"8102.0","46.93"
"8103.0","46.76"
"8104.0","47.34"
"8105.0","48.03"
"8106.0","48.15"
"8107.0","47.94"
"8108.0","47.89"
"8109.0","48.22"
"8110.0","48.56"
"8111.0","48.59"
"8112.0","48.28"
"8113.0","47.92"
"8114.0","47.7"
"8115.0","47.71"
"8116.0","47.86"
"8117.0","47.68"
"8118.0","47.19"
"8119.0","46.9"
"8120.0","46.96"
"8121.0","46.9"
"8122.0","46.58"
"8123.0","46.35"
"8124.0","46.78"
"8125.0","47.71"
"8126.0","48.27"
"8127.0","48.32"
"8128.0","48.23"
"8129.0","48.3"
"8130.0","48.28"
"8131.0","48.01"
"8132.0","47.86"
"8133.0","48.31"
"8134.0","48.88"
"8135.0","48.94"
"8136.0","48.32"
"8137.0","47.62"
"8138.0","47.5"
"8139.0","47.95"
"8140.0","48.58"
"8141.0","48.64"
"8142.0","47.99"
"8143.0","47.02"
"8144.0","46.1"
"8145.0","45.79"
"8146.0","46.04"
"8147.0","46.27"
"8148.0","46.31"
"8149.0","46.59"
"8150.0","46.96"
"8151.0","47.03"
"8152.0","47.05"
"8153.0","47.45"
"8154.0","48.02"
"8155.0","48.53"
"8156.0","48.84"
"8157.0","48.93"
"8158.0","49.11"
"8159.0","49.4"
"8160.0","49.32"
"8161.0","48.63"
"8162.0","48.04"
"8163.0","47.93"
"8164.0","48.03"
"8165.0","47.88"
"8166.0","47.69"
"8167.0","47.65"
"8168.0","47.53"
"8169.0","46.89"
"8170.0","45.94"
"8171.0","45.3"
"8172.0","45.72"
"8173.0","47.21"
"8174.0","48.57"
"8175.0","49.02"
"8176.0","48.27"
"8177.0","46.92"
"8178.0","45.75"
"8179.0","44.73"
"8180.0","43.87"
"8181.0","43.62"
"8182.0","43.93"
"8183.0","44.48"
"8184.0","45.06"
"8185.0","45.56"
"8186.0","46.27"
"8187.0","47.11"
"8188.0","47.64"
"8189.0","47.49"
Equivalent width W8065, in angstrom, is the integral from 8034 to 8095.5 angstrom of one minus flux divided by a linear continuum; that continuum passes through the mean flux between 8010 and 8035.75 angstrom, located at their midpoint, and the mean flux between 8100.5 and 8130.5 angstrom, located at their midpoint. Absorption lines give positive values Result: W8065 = 0.8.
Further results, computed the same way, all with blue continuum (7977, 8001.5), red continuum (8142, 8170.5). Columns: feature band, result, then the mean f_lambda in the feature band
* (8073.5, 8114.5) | 0.34 angstrom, 47.6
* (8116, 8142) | -0.03 angstrom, 47.8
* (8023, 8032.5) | -0.34 angstrom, 50.3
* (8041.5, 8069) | 0.24 angstrom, 47.9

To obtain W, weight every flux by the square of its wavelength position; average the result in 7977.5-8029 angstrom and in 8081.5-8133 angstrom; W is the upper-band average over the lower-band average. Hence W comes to 1.00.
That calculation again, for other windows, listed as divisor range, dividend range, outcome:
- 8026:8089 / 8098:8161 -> 1.01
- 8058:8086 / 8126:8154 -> 1.01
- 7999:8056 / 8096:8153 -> 1.00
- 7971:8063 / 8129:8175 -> 1.01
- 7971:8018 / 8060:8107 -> 1.00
